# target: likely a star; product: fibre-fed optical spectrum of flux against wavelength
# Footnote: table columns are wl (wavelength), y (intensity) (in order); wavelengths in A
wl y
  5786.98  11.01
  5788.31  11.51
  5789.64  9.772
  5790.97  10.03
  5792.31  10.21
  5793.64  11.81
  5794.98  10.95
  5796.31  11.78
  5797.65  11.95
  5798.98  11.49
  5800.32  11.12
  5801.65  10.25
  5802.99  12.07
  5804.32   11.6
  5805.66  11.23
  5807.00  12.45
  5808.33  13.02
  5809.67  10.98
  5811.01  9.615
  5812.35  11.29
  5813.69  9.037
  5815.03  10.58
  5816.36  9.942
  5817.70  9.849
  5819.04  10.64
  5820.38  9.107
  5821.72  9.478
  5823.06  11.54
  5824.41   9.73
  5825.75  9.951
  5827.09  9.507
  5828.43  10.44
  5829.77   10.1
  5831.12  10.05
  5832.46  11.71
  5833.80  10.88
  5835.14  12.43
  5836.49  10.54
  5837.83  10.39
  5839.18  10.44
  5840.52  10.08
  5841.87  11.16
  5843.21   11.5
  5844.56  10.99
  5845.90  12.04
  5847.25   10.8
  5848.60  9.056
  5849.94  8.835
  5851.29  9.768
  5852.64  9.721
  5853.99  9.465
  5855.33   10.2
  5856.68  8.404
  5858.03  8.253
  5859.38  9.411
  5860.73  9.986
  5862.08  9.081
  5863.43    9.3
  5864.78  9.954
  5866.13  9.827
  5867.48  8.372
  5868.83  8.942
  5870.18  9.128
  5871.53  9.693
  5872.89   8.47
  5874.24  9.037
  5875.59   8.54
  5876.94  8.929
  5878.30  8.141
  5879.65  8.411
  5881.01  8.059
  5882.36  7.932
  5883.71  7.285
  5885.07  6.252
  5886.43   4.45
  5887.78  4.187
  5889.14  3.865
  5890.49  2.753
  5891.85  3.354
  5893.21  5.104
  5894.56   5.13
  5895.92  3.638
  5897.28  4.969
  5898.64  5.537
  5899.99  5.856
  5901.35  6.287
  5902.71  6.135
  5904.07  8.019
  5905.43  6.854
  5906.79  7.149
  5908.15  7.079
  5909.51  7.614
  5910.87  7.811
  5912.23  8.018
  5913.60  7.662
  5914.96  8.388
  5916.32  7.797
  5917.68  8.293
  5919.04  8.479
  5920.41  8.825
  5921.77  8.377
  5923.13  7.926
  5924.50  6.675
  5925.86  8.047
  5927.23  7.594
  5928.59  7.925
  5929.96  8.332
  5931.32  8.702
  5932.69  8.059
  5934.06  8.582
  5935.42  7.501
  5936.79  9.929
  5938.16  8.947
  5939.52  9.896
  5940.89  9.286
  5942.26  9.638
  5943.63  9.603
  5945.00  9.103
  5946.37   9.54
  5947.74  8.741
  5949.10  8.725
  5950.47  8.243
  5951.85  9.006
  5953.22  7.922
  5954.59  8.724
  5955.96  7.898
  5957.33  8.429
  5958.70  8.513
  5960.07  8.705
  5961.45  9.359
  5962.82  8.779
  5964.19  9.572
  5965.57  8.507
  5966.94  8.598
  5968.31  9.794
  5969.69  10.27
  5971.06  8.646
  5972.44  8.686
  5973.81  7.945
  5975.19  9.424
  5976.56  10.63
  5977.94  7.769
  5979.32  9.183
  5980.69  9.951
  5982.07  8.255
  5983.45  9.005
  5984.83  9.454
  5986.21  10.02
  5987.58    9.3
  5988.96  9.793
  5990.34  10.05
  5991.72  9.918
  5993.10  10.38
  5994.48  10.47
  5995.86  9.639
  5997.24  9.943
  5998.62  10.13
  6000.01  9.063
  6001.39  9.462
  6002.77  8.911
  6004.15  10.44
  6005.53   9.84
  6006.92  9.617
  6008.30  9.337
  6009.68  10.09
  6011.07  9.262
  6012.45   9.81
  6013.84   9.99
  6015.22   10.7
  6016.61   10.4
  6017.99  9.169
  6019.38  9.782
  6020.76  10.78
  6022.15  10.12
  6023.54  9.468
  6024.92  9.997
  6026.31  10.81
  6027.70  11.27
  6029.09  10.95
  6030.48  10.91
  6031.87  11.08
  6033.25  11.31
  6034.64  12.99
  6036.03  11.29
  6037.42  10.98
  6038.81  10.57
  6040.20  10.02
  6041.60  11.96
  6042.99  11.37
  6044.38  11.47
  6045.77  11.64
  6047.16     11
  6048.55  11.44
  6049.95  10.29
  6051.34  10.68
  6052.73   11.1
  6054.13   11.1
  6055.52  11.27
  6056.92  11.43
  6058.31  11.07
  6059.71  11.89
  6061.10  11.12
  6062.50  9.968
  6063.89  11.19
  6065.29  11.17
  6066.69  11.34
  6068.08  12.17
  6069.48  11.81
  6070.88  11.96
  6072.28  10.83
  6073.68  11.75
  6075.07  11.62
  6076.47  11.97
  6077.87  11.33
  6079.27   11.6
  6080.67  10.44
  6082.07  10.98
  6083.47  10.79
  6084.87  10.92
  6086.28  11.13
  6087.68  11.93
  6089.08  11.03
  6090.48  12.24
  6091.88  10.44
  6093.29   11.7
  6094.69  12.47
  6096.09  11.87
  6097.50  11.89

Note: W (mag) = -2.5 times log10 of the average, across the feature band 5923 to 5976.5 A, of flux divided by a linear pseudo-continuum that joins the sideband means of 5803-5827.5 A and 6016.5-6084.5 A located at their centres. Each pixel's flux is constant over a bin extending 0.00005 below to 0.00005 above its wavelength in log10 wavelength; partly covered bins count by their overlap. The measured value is 0.24 mag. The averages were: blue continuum 10.6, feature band 8.74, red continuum 11.1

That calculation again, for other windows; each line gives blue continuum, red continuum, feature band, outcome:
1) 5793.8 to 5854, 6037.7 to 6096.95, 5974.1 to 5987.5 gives 0.194 mag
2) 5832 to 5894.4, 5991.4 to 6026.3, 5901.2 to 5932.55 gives 0.181 mag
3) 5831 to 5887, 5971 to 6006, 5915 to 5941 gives 0.134 mag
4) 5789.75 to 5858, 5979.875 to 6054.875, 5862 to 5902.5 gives 0.444 mag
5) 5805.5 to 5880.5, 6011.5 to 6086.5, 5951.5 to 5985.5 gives 0.188 mag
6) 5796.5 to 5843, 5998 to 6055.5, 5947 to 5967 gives 0.219 mag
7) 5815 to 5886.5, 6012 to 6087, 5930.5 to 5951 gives 0.144 mag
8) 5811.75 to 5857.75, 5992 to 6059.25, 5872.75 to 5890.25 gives 0.415 mag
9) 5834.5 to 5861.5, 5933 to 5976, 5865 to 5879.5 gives 0.111 mag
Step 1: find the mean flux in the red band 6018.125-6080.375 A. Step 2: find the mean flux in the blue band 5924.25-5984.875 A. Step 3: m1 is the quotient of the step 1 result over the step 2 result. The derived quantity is 1.3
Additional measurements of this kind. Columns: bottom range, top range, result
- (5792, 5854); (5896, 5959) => 0.75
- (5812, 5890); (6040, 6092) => 1.20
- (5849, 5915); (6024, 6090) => 1.49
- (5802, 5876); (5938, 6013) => 0.91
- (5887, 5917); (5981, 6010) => 1.60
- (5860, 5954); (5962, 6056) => 1.30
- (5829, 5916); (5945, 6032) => 1.15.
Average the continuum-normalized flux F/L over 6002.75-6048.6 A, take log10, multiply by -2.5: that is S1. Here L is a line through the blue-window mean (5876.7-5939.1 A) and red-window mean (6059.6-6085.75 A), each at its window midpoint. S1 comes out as -0.050 mag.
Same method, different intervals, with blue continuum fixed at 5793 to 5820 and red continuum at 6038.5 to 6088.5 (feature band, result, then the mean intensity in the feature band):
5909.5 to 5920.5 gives 0.35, 8.09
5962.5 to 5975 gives 0.23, 9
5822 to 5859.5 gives 0.08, 10.3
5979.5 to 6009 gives 0.16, 9.66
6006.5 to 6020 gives 0.14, 9.82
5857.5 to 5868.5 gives 0.19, 9.28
